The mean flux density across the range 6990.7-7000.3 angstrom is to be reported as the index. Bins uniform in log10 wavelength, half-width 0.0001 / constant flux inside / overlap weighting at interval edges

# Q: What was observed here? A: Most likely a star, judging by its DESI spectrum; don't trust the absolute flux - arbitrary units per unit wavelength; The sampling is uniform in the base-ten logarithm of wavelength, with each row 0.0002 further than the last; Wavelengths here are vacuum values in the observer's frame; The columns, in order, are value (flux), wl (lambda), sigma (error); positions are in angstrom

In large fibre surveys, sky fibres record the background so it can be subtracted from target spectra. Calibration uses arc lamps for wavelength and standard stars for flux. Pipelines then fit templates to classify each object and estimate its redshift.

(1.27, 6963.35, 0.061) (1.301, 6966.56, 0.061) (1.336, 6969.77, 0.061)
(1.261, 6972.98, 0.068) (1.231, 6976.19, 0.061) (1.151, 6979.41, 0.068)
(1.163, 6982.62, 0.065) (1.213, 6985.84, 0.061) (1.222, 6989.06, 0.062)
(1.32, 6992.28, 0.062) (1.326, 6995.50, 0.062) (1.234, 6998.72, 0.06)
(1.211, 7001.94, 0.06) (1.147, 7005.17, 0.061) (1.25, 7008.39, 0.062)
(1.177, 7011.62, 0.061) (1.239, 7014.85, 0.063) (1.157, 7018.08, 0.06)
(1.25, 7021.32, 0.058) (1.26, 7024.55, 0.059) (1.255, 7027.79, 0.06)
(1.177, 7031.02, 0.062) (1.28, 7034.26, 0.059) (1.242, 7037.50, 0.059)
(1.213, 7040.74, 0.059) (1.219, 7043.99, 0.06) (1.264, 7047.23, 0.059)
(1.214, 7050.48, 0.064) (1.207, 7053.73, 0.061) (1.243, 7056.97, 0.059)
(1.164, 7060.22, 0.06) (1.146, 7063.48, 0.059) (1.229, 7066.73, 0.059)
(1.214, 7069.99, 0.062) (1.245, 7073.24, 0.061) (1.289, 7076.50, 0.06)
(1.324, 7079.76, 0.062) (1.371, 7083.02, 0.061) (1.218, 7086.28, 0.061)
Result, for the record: 1.29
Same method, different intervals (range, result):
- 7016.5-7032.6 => 1.22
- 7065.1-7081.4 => 1.26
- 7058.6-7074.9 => 1.2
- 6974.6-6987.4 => 1.19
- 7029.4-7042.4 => 1.23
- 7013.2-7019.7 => 1.2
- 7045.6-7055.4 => 1.23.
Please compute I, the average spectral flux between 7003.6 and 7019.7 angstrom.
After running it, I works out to 1.19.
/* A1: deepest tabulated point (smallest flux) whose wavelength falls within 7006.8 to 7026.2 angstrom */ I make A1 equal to 1.157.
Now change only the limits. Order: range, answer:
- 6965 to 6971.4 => 1.301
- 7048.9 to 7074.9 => 1.146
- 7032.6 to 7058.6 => 1.207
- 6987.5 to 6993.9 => 1.222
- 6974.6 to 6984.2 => 1.151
